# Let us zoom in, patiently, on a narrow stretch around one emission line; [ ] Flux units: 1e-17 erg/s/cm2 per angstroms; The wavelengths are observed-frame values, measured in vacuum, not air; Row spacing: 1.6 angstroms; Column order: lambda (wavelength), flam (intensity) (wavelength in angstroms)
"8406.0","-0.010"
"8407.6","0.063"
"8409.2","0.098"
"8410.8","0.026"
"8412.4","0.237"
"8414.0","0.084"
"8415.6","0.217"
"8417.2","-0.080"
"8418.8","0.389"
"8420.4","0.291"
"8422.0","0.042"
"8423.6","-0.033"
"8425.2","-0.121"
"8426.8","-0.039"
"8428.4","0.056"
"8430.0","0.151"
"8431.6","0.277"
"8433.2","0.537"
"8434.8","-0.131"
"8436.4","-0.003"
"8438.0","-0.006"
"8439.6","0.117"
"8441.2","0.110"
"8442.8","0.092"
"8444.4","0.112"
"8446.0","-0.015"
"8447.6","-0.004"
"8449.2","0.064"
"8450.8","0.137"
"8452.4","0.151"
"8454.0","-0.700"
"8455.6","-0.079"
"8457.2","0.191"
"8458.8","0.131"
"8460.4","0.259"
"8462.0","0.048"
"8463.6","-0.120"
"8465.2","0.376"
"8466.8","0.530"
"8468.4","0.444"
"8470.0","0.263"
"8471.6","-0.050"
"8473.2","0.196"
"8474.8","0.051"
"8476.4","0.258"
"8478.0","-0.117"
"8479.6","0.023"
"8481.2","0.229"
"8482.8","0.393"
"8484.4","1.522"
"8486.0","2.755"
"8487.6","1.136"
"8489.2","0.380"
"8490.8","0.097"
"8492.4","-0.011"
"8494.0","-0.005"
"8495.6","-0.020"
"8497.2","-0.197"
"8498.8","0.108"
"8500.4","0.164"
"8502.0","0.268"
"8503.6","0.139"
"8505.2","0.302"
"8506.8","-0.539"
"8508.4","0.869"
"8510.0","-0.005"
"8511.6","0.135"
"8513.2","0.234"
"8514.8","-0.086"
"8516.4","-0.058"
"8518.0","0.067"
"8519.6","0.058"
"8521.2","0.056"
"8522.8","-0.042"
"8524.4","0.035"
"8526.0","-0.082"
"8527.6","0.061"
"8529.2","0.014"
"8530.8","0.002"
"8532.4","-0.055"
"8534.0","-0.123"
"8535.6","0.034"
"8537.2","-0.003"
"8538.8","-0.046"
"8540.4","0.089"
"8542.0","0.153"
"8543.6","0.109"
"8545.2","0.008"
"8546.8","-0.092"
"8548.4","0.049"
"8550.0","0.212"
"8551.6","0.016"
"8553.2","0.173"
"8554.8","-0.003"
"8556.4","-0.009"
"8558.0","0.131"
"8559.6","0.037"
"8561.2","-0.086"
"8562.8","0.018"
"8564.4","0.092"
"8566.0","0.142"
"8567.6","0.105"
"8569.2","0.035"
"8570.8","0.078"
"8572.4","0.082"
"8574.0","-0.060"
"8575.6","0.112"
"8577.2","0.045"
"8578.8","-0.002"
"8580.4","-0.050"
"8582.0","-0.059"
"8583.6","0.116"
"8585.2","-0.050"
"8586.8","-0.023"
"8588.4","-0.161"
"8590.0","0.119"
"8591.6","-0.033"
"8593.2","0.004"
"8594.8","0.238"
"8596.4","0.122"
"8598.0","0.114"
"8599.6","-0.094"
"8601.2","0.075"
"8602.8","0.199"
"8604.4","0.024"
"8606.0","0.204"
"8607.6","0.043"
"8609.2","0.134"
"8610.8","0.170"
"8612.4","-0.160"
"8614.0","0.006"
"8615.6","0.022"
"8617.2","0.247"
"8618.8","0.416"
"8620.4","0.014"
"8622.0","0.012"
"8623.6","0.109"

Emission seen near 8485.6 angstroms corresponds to H-beta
